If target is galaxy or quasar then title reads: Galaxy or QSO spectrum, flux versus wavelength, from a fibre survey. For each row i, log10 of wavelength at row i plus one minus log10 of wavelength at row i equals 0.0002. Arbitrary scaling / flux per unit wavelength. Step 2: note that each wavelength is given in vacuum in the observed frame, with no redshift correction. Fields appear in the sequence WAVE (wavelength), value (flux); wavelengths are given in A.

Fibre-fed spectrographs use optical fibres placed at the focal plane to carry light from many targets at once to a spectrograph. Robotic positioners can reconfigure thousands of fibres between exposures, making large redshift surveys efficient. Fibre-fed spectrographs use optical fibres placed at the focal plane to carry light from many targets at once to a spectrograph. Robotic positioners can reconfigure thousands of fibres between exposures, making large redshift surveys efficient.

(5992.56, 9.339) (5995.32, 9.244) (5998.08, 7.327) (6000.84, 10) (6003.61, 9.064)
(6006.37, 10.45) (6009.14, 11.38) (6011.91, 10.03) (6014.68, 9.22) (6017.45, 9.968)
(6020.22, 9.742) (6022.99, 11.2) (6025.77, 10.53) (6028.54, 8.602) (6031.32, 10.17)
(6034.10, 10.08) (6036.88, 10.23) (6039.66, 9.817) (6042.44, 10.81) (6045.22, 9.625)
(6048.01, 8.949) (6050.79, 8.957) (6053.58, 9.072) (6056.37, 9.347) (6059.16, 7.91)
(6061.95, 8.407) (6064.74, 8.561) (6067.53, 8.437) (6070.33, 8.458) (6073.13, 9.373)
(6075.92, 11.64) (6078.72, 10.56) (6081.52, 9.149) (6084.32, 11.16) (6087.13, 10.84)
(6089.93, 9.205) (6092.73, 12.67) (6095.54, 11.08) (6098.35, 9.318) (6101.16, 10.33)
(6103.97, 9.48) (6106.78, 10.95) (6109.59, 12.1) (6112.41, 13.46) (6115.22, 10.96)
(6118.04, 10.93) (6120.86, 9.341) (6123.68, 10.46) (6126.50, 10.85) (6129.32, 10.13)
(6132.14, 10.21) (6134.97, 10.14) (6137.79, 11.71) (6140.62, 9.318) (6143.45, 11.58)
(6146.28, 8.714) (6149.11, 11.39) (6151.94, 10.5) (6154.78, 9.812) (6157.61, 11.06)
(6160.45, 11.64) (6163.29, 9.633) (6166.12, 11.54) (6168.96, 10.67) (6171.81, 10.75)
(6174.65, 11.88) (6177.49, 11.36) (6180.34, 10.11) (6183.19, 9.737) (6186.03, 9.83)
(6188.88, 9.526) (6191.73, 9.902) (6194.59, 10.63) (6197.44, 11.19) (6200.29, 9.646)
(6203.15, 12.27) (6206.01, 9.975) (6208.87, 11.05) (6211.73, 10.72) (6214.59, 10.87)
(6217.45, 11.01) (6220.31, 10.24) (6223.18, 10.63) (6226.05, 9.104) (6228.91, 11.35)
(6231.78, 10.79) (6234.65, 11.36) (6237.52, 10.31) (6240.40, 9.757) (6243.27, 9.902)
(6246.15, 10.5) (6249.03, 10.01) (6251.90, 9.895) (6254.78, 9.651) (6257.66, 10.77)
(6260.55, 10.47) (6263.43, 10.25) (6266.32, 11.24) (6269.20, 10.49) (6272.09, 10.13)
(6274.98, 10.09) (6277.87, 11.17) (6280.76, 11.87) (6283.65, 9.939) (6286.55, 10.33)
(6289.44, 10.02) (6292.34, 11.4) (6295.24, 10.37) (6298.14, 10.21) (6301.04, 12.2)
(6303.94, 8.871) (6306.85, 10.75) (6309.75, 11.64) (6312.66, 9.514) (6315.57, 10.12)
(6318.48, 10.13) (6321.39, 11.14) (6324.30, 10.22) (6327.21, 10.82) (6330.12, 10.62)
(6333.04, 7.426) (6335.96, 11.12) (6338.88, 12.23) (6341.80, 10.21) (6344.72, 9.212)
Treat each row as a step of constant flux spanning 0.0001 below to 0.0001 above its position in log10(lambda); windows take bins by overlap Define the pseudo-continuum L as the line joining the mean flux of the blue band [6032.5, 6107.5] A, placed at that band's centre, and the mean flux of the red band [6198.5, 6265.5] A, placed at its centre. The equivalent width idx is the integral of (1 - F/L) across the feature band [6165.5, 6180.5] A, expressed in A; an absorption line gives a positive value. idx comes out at -1.30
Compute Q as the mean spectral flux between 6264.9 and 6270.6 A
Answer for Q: 10.9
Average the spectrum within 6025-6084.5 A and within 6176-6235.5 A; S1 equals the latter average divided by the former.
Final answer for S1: 1.11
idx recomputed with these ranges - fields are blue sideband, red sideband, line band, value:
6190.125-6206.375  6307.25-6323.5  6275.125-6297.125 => -0.3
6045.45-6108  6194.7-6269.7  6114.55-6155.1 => -1.6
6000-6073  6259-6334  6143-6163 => -1.2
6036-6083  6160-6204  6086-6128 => -4.1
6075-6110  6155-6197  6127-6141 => 0.2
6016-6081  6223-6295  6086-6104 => -1.3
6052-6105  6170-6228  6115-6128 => -0.6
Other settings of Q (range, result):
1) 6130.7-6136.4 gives 10.2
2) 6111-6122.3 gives 11.2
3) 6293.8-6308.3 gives 10.5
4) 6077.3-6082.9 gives 9.86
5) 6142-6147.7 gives 10.1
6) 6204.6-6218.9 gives 10.7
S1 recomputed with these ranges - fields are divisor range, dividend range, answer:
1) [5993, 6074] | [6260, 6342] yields 1.11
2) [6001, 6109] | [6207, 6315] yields 1.06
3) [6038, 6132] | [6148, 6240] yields 1.05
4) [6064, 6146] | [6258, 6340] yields 1.01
